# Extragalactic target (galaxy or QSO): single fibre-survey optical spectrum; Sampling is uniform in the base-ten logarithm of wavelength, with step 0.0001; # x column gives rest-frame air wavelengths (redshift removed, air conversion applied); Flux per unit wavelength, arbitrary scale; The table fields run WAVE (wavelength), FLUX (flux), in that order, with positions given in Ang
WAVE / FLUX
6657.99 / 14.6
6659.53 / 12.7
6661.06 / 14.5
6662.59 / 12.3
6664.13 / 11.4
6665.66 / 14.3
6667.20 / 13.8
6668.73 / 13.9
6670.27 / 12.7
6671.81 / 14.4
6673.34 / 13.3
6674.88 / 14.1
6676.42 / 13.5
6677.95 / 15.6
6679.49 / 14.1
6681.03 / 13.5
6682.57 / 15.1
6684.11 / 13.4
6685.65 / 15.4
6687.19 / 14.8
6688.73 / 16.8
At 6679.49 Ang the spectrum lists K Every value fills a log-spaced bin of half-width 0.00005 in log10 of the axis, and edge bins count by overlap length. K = 14.1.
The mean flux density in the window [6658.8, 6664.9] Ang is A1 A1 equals 12.7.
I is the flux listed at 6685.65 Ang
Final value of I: 15.4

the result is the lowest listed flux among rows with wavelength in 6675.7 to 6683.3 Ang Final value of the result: 13.5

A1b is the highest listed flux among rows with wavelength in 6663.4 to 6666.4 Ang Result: 14.3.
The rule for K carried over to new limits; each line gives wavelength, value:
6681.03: 13.5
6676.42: 13.5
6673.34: 13.3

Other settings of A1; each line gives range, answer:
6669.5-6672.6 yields 13.5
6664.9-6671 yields 13.7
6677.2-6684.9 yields 14.3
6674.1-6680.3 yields 14.3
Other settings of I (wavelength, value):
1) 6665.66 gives 14.3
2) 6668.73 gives 13.9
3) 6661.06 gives 14.5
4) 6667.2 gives 13.8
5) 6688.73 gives 16.8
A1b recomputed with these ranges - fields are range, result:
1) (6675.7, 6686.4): 15.6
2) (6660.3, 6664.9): 14.5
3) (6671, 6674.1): 14.4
